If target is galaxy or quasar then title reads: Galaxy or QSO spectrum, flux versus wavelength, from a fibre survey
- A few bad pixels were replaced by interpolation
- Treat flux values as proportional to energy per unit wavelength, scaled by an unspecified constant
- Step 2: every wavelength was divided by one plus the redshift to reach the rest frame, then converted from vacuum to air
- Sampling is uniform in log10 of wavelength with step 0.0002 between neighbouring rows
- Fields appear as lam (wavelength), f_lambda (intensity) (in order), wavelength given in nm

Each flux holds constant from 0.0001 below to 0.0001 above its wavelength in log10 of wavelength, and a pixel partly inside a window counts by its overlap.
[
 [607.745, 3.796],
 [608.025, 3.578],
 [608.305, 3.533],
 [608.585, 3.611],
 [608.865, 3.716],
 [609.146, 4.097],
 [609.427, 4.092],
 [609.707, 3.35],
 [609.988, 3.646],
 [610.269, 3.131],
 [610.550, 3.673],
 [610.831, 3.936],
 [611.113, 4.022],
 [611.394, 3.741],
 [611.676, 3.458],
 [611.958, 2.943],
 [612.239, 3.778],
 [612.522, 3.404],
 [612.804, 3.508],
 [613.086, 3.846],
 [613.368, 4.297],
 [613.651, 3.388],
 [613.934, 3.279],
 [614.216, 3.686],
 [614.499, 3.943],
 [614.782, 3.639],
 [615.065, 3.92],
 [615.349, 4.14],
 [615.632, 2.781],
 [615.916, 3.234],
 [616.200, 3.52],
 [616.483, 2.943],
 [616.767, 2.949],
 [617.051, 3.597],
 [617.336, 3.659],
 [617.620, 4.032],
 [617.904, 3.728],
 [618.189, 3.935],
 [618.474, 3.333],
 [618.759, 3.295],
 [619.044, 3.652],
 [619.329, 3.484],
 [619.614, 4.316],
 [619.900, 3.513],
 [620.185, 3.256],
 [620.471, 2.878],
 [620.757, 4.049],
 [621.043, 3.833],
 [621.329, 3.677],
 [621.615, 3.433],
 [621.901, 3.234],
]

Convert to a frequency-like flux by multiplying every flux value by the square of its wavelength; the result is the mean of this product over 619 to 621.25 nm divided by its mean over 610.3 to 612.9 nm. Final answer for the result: 1.04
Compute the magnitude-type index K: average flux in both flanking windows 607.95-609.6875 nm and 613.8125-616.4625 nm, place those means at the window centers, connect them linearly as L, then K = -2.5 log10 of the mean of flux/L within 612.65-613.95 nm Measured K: -0.03 mag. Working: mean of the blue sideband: 3.75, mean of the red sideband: 3.55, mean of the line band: 3.7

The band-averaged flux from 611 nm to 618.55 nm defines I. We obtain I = 3.58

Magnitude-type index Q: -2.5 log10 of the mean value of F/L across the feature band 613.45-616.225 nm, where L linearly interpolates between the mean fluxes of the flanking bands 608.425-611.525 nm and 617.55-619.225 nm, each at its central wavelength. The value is 0.03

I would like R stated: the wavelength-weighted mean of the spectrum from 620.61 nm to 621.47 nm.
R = 3.85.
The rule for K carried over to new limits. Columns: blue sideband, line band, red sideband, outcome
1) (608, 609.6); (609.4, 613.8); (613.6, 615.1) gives 0.02 mag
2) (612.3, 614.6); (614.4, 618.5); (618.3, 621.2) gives 0.02 mag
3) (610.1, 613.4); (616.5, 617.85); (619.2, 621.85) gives 0.03 mag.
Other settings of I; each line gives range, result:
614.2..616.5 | 3.56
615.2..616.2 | 3.4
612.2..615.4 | 3.72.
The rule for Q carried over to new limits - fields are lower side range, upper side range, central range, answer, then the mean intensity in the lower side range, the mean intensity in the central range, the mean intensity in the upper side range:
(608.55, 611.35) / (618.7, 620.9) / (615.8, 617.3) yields 0.108 mag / 3.73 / 3.28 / 3.56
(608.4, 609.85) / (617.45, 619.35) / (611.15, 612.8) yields 0.068 mag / 3.77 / 3.5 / 3.65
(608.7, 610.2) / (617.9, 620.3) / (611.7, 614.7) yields 0.027 mag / 3.75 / 3.6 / 3.61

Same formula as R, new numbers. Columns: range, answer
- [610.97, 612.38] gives 3.59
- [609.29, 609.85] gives 3.72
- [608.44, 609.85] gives 3.77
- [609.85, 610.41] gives 3.39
